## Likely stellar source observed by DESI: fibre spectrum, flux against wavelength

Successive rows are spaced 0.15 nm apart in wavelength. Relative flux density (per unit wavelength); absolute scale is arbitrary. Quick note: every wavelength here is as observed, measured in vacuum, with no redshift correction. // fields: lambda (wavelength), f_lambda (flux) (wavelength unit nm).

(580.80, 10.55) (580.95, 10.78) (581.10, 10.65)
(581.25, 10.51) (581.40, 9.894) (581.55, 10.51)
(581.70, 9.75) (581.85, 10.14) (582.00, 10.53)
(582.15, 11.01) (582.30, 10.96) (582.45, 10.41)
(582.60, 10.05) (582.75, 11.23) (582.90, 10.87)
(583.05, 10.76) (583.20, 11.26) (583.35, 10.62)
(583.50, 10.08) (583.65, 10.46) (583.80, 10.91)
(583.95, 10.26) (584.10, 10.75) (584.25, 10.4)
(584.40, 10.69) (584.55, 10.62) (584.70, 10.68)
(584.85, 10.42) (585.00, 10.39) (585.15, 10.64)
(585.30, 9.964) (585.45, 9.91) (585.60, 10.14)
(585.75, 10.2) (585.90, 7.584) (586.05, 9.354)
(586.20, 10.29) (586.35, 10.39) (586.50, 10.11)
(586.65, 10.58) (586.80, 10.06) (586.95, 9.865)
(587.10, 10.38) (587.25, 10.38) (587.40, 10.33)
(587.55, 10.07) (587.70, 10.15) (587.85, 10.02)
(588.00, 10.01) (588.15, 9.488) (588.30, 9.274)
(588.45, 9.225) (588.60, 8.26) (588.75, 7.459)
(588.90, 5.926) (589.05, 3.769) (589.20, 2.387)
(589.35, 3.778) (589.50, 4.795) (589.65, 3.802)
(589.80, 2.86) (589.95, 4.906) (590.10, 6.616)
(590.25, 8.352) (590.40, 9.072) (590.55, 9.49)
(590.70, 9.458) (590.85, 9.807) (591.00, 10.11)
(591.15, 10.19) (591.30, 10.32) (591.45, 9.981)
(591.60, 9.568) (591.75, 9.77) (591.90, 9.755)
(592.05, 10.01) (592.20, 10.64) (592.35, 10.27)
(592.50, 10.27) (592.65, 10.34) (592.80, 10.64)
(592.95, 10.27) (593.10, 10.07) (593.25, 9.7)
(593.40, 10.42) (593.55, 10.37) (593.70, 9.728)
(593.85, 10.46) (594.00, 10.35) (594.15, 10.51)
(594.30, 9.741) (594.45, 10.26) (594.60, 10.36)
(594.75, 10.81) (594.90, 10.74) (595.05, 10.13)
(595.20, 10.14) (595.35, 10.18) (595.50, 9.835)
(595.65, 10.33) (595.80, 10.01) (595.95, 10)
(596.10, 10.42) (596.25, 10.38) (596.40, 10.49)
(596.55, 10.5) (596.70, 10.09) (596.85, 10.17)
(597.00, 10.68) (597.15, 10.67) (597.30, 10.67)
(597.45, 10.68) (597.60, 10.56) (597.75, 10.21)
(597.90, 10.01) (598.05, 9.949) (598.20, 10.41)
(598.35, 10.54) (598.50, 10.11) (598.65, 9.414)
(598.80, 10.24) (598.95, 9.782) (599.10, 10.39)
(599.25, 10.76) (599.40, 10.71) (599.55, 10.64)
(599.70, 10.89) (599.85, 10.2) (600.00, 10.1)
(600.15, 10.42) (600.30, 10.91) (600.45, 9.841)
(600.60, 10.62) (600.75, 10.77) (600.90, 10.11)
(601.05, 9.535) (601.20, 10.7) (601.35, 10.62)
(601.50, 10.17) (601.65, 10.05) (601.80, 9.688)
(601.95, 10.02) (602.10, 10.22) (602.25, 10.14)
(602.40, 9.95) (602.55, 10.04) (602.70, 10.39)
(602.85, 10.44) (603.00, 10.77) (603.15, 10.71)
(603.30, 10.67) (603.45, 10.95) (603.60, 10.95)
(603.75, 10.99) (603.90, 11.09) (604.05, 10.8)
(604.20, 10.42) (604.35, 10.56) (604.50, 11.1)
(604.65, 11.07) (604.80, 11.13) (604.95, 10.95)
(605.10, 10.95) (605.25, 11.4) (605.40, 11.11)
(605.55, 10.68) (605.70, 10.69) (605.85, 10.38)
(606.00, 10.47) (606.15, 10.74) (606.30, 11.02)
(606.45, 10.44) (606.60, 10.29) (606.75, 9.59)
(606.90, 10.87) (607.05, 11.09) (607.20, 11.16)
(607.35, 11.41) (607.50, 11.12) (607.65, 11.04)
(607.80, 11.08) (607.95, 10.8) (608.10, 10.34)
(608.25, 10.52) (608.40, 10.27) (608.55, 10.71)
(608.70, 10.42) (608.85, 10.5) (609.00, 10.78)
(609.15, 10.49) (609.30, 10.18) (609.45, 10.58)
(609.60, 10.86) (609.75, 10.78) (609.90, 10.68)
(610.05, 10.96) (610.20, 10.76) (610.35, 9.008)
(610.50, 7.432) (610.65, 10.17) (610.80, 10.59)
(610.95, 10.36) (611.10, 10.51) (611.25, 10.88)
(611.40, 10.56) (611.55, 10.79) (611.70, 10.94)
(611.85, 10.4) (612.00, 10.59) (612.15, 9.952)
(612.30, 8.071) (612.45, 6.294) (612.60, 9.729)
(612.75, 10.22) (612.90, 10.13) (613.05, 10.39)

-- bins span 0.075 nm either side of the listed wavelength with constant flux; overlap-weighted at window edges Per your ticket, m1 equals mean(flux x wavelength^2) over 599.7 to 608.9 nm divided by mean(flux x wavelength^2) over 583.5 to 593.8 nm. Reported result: 1.21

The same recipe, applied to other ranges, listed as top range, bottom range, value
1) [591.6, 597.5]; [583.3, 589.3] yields 1.11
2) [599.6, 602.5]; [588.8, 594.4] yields 1.23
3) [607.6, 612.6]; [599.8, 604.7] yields 1.00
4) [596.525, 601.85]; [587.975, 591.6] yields 1.42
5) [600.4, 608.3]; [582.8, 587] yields 1.10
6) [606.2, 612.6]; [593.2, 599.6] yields 1.05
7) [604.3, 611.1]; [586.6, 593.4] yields 1.29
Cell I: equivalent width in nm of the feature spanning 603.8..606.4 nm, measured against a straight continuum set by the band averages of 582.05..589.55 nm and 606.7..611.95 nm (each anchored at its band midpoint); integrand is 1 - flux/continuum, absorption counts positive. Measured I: -0.12 nm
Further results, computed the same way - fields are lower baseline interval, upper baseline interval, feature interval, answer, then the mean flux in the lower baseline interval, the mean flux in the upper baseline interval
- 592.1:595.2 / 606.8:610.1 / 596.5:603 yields 0.11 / 10.3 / 10.7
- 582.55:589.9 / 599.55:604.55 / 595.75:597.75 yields -0.07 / 9.2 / 10.4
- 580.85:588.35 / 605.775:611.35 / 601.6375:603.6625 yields 0.02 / 10.3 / 10.5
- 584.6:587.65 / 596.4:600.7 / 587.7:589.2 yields 0.32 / 10.1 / 10.4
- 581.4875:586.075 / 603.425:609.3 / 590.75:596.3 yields 0.19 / 10.4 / 10.8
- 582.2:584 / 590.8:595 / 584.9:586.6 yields 0.10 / 10.7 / 10.2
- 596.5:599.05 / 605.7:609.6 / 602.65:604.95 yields -0.07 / 10.3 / 10.7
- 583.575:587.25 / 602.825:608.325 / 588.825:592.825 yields 0.92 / 10.2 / 10.8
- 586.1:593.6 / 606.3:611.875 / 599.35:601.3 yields -0.13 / 8.88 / 10.5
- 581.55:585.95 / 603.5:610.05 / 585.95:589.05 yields 0.31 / 10.4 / 10.8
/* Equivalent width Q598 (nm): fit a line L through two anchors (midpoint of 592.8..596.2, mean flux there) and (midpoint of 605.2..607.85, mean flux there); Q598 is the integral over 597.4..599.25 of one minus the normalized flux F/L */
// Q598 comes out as 0.04 nm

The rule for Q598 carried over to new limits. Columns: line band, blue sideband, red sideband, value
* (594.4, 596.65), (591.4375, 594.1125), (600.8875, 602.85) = -0.03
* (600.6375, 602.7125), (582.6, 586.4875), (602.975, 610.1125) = 0.10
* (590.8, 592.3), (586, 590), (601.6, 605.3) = -0.24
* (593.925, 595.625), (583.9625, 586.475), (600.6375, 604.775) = 0.01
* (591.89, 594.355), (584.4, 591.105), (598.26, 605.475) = -0.22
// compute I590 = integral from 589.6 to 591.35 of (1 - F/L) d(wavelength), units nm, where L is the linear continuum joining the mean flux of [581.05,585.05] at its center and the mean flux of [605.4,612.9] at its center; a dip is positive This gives 0.43 nm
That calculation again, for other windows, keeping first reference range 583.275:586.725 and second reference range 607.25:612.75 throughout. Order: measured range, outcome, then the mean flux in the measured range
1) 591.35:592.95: 0.02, 10.1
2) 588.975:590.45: 0.76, 4.97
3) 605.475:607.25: -0.06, 10.6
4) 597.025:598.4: -0.02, 10.4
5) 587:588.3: 0.02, 10.1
